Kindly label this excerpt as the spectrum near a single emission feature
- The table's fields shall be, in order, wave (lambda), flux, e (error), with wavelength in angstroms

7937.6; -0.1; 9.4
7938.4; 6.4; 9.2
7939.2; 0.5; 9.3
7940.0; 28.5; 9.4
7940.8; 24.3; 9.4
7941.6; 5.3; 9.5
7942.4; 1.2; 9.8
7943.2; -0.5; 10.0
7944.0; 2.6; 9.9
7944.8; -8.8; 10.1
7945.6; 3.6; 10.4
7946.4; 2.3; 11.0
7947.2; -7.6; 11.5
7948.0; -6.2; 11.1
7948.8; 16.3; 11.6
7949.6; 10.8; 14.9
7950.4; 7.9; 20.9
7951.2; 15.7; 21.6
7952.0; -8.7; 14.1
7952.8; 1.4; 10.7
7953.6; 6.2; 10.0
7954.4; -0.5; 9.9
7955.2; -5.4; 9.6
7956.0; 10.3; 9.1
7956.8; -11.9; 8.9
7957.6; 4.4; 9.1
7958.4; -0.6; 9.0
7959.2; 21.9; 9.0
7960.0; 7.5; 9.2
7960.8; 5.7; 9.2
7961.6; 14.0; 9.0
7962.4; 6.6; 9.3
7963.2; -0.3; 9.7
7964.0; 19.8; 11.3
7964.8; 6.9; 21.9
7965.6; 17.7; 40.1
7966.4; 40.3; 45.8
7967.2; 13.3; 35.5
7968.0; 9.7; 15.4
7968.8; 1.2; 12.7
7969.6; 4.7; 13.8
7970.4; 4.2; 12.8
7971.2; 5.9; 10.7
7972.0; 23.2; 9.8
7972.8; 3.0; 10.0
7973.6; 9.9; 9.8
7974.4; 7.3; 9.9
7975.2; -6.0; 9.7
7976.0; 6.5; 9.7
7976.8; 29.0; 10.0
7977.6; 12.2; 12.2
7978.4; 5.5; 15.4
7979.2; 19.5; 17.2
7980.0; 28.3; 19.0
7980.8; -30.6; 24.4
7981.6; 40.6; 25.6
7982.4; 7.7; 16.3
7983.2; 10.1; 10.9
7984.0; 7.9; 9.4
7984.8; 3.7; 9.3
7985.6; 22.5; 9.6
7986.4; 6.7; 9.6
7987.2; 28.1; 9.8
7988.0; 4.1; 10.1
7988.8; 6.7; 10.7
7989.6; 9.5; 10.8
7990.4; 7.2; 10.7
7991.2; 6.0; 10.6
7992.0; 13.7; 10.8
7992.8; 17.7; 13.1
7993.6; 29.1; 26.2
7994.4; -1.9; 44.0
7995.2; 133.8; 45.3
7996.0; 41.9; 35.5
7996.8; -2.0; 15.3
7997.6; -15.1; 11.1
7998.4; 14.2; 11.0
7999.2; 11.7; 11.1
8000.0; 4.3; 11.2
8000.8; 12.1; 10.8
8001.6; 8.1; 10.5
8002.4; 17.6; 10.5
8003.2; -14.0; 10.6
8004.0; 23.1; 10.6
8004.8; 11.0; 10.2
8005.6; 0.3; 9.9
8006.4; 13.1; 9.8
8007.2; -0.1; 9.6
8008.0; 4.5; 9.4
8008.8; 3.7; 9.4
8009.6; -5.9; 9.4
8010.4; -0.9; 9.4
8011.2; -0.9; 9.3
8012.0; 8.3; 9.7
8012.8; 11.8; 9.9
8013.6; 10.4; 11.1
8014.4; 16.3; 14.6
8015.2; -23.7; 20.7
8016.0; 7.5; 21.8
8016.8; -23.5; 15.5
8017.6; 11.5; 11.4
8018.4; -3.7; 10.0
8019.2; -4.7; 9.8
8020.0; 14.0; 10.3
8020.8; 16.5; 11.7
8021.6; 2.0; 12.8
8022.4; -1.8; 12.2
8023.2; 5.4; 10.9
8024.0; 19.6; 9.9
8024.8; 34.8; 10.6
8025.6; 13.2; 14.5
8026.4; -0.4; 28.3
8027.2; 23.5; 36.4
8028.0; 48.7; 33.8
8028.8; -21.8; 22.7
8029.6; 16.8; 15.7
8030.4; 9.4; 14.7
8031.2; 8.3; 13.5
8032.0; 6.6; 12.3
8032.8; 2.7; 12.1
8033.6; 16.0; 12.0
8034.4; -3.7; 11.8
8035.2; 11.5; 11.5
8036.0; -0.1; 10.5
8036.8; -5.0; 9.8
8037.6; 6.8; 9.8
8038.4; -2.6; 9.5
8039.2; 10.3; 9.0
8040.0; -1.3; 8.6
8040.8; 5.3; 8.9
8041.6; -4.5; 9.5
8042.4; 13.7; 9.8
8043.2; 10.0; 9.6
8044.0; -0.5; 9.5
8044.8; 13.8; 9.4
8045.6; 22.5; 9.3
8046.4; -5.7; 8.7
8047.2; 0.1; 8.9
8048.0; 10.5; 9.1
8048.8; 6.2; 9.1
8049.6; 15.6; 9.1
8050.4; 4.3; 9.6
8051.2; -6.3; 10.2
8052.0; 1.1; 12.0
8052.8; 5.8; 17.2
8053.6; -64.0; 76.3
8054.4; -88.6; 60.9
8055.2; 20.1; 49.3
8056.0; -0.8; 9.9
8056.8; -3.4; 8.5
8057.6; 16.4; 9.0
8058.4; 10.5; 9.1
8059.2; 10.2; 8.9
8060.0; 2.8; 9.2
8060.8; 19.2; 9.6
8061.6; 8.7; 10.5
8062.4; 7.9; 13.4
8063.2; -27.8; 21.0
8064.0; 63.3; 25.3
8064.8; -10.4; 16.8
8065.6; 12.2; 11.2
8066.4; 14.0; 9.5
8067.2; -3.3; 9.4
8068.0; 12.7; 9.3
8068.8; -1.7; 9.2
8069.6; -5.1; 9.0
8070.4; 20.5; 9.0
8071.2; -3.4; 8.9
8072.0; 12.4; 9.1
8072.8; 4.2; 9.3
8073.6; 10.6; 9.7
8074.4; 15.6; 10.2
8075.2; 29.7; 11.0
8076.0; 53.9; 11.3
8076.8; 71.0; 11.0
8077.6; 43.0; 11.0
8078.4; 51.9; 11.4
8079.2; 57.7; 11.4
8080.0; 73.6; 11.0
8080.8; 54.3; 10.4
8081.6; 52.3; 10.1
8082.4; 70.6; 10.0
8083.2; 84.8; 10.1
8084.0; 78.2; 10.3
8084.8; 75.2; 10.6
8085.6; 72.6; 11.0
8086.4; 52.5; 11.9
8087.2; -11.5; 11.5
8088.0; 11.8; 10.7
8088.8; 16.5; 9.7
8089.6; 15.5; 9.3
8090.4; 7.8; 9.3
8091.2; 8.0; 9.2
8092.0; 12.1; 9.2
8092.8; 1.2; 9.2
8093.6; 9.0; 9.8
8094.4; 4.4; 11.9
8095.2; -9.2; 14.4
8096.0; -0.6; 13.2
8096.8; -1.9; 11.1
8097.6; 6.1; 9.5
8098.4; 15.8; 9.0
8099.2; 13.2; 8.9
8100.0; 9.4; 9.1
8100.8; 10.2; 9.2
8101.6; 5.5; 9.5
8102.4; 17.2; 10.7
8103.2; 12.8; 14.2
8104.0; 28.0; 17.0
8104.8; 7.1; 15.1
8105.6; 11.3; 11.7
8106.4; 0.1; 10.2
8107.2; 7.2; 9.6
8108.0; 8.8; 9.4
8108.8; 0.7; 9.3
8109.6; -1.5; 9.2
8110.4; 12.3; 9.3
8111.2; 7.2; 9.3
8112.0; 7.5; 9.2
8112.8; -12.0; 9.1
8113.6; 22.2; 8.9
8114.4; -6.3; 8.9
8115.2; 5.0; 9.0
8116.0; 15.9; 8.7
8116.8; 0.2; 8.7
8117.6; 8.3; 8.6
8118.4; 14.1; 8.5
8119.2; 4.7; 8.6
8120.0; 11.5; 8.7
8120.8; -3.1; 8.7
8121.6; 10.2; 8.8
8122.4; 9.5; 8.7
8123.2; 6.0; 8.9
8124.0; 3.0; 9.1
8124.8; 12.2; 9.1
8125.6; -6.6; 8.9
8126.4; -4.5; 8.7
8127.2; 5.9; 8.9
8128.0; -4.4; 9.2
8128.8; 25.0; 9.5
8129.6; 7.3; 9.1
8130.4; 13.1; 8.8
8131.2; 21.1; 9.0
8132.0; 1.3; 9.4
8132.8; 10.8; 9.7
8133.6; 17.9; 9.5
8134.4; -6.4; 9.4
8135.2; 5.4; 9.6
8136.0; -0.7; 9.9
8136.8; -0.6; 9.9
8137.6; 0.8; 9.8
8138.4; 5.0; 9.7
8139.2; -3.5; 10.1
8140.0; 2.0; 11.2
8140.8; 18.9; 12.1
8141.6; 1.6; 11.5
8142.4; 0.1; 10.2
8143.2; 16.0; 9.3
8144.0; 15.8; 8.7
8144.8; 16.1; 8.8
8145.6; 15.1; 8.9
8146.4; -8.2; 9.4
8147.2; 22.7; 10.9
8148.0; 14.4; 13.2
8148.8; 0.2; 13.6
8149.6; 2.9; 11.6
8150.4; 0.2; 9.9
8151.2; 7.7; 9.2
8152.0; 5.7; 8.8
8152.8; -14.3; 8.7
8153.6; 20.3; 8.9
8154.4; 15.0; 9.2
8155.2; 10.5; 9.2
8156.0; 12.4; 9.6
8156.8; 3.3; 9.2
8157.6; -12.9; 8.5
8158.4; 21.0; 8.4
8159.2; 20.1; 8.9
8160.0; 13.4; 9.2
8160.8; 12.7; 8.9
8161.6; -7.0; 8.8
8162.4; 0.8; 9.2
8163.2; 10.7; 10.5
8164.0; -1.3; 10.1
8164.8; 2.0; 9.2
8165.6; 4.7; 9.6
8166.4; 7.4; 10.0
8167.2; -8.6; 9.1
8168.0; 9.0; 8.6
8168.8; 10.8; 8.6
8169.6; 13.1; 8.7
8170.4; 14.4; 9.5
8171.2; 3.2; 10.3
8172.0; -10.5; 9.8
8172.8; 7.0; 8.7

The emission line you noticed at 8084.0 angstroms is [O II] 3727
